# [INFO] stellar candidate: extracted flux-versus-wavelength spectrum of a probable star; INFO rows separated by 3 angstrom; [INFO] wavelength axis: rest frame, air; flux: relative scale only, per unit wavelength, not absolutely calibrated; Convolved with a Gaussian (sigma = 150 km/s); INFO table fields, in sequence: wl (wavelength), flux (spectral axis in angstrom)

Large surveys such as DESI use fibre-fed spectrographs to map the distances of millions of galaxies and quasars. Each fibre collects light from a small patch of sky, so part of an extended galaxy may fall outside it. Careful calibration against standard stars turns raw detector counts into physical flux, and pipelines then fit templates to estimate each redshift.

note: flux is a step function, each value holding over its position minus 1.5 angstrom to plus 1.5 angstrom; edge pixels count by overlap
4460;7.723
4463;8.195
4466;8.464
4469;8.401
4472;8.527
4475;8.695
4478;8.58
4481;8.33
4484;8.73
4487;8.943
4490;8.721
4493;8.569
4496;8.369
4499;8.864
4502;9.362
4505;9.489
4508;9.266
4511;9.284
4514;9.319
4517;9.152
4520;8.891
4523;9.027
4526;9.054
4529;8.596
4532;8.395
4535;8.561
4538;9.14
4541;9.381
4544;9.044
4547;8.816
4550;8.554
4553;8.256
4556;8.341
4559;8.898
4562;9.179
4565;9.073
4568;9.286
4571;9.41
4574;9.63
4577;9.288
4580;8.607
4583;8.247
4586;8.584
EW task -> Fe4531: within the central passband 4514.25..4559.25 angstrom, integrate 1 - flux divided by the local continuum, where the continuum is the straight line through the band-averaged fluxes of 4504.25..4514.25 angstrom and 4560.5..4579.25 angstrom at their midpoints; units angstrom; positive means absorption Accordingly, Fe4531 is 2.37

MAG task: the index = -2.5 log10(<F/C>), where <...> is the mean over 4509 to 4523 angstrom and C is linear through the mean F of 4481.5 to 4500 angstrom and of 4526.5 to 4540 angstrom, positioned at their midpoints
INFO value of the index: -0.05 mag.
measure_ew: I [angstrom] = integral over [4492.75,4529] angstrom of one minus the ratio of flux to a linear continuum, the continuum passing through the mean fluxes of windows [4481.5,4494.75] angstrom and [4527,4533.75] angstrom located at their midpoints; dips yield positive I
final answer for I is -1.8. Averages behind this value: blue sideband 8.7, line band 9.05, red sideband 8.54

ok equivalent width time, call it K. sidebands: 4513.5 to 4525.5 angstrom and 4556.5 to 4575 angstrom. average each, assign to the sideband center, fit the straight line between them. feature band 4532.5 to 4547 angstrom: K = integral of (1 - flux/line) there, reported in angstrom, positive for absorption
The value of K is 0.3 angstrom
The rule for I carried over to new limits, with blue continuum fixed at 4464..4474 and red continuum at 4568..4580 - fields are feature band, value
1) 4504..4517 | -0.8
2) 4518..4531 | 0.0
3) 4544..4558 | 0.9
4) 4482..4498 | -0.1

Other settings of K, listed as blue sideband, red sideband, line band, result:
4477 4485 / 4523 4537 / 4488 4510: -0.9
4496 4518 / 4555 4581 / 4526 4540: 0.6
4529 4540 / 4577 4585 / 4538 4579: -1.7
